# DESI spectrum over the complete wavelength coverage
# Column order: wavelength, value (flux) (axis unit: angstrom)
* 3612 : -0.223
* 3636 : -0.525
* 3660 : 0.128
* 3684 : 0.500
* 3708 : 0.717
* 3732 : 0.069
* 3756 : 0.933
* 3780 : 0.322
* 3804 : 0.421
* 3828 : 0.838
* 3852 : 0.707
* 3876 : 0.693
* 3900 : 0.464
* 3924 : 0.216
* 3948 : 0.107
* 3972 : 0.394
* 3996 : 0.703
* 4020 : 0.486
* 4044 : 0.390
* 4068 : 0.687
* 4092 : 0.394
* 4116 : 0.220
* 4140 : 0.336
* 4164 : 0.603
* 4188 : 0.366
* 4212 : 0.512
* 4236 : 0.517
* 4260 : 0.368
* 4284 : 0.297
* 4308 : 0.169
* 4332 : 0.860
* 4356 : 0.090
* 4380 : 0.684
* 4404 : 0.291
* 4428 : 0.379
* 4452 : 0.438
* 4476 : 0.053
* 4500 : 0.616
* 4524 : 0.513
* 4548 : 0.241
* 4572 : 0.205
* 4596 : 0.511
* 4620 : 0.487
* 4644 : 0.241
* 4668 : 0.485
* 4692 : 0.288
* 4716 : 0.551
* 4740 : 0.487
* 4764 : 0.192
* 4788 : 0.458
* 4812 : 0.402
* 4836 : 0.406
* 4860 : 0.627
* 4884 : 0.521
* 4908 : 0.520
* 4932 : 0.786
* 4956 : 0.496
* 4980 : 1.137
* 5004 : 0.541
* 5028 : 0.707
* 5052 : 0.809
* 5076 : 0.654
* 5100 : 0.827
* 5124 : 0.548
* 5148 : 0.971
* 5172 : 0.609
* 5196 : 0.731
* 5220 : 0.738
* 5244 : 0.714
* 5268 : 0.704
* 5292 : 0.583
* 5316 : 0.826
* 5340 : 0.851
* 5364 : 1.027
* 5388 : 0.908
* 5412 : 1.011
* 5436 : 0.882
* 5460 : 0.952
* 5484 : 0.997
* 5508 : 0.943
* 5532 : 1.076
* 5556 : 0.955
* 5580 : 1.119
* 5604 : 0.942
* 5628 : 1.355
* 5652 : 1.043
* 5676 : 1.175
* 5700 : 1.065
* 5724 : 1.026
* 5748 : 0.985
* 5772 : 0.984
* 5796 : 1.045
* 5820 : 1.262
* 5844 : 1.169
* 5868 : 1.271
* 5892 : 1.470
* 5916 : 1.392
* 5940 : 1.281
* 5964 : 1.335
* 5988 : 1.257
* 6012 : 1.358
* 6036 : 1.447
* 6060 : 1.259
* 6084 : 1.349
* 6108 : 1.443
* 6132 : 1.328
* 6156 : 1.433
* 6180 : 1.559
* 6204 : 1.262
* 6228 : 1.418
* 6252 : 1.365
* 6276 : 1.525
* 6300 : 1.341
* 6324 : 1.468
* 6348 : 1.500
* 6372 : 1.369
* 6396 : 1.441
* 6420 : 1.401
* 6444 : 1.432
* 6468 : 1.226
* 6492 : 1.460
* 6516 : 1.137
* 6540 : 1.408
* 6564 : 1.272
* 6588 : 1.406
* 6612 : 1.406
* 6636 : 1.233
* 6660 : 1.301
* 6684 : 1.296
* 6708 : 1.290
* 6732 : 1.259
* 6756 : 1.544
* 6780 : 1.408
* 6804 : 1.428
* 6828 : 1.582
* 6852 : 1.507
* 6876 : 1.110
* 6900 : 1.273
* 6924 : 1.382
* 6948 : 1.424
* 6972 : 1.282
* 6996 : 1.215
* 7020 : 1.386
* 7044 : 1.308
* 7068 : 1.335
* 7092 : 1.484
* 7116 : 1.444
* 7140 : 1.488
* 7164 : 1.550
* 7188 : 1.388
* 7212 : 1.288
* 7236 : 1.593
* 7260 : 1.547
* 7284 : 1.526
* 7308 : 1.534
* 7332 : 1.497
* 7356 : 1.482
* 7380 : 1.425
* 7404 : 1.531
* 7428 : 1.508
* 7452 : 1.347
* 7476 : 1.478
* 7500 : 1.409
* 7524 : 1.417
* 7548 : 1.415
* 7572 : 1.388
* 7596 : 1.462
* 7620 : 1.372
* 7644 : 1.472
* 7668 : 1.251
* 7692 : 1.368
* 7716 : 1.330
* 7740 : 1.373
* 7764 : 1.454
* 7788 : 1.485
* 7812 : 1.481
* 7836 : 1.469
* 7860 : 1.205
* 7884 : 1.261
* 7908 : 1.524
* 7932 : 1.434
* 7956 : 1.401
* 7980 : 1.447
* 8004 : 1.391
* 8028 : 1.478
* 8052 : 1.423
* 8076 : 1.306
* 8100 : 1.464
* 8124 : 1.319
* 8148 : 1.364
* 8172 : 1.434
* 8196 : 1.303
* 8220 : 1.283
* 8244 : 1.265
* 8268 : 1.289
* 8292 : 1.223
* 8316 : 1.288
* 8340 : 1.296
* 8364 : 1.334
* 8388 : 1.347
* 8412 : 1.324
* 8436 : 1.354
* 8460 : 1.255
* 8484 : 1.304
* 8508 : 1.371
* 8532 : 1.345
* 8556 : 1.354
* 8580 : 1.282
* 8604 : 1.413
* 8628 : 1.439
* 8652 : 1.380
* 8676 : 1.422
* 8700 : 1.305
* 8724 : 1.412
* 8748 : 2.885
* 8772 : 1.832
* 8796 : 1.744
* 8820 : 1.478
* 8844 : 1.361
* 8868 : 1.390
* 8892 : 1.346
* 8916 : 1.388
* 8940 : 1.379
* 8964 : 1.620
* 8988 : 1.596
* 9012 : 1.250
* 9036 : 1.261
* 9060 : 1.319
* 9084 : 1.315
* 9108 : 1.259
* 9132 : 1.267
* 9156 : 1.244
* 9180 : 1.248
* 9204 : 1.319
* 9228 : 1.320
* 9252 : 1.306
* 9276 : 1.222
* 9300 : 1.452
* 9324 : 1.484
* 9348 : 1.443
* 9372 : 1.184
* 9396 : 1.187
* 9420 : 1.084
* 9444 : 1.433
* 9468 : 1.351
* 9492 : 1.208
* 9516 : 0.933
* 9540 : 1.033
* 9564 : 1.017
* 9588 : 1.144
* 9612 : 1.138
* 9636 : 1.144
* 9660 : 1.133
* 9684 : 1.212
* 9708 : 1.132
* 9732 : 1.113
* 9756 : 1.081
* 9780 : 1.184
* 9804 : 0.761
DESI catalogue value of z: 0.33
